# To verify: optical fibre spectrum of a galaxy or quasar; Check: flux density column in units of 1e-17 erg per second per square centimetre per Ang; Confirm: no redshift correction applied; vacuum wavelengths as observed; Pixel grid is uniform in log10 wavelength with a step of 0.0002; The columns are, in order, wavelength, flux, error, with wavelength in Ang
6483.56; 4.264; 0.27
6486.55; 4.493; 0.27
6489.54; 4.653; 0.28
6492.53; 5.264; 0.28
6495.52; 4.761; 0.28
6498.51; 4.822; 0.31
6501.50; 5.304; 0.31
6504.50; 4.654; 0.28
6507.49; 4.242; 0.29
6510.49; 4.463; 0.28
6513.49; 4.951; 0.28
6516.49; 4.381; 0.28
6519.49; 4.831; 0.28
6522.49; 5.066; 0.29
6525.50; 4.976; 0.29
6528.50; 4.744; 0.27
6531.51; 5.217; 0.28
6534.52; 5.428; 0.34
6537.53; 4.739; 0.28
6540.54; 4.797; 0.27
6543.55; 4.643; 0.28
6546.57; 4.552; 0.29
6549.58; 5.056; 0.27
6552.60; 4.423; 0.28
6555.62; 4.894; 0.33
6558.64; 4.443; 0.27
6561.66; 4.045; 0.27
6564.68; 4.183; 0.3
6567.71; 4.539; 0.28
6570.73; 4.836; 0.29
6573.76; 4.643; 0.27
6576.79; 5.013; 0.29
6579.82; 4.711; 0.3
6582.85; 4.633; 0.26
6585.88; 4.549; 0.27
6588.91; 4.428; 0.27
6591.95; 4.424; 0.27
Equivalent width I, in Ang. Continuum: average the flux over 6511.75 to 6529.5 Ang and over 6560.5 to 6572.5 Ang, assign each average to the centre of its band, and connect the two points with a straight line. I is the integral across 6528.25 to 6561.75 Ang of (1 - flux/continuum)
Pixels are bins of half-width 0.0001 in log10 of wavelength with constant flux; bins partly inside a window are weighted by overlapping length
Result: -1.2 Ang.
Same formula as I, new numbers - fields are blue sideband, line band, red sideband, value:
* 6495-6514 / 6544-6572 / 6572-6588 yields 0.9 Ang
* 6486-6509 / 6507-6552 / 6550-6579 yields -1.2 Ang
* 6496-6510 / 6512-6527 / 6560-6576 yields -0.6 Ang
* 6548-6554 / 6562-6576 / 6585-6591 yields 0.2 Ang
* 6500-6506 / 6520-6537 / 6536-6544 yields -0.8 Ang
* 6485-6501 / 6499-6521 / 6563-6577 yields 0.4 Ang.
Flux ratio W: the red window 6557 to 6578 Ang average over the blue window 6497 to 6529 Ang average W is 0.9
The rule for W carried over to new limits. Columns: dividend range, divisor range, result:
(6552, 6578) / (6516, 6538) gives 0.92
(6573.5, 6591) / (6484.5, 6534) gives 0.97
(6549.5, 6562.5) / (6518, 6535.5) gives 0.90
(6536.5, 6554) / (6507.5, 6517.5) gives 1.03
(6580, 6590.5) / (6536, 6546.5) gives 0.97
